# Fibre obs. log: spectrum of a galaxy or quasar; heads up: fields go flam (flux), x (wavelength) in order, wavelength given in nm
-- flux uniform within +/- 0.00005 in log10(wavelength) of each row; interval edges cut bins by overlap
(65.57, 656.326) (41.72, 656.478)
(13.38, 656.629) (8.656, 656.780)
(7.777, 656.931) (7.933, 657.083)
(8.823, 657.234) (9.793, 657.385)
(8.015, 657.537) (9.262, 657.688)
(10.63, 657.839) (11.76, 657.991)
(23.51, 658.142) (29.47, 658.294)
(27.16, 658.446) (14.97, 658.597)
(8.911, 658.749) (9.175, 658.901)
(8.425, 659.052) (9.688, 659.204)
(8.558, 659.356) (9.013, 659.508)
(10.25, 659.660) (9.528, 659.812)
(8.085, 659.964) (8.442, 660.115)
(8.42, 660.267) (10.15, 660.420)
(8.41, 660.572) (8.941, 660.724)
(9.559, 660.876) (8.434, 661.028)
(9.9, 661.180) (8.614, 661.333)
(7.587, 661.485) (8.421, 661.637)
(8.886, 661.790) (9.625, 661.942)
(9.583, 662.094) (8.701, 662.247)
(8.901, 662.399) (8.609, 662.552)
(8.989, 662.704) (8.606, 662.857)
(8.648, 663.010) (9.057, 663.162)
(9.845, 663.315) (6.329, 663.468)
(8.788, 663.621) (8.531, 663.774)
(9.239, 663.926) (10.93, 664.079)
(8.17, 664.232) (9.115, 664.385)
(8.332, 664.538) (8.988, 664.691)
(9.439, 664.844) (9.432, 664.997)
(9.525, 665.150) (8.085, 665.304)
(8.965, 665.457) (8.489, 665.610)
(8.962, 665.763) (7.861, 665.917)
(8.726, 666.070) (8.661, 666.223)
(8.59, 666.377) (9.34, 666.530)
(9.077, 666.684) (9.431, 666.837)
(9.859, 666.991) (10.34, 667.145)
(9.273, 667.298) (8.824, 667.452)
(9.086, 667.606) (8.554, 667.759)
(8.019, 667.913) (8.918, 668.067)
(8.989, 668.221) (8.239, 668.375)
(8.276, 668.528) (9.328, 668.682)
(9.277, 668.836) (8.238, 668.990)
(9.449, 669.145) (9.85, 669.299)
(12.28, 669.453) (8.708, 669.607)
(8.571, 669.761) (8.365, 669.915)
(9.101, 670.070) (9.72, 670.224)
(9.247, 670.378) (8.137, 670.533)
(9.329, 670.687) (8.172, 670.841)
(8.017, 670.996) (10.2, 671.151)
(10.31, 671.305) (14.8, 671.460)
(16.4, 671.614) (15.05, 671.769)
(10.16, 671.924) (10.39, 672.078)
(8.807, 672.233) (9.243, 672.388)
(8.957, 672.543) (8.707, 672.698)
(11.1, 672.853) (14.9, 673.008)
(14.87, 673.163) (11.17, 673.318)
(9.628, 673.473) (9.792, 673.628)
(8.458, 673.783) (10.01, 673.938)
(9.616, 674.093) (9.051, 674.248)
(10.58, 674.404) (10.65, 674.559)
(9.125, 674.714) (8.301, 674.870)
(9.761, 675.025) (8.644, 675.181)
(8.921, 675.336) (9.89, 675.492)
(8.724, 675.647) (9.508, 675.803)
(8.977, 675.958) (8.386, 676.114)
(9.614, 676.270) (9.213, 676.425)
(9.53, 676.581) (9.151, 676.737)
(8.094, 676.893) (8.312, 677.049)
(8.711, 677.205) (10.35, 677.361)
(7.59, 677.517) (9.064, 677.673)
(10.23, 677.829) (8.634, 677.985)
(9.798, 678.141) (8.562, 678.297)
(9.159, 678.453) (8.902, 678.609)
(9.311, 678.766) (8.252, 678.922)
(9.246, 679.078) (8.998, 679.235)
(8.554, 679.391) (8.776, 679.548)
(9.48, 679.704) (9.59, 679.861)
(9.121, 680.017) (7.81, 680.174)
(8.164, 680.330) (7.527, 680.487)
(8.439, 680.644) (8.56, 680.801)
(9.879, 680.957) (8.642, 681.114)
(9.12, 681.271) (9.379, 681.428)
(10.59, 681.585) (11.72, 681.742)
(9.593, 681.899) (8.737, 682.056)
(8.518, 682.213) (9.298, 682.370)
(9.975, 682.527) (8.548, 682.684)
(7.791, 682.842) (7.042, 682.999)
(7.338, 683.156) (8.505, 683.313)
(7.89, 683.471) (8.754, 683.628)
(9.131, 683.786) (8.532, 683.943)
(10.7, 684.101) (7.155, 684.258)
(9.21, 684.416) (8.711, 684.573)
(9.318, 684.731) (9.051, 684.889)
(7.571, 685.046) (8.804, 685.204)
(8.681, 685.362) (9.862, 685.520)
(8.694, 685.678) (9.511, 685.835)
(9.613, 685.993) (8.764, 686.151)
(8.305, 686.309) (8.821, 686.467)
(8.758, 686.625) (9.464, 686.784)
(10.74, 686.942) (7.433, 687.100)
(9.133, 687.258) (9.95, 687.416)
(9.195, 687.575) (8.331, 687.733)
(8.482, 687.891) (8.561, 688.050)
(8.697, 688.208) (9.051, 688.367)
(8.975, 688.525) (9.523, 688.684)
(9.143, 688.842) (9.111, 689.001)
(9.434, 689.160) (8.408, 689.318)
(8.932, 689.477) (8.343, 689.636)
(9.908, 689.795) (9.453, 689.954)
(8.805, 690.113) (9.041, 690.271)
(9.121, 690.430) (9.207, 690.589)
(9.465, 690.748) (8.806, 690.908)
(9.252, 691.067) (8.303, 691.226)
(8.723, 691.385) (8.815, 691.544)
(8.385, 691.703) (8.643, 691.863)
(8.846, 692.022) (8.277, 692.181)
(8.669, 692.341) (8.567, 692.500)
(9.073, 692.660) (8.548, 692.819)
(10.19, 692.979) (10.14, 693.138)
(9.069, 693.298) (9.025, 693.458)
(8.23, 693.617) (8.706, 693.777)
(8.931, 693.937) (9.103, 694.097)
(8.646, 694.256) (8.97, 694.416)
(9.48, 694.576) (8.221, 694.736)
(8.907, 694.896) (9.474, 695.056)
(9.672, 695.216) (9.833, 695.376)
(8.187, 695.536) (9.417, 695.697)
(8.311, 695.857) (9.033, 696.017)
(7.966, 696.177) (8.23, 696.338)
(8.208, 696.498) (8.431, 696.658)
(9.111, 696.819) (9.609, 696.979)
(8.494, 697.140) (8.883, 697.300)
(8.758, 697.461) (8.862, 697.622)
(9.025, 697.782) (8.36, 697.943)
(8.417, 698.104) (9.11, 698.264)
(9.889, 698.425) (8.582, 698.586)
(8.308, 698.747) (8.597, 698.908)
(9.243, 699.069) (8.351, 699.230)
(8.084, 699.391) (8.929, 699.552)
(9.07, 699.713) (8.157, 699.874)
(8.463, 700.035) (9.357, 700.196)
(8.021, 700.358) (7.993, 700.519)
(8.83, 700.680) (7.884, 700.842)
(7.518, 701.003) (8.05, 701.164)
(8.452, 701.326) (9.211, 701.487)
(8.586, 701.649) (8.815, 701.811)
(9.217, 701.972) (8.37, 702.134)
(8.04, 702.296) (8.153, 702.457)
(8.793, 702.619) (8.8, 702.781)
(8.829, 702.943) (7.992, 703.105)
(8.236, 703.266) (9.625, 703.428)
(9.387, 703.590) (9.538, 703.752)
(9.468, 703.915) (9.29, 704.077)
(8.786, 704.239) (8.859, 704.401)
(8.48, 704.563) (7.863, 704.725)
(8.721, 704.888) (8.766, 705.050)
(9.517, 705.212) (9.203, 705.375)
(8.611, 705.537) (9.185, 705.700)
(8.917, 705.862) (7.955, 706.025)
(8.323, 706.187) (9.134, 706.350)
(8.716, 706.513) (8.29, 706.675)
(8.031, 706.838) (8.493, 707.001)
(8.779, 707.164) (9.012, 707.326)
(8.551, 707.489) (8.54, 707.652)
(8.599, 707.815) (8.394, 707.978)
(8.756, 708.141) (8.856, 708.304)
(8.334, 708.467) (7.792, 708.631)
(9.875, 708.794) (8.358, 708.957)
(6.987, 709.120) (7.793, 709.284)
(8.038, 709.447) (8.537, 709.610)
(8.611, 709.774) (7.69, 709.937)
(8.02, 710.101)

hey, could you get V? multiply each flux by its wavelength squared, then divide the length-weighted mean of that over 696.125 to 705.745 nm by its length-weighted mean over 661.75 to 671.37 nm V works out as 1.07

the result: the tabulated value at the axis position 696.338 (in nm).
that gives 8.23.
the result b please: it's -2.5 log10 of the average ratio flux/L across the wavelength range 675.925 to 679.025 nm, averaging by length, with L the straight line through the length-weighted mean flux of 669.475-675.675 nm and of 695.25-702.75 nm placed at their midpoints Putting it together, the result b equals 0.10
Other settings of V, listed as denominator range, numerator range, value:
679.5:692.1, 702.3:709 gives 1.03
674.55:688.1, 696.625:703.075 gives 1.02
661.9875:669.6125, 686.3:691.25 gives 1.07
